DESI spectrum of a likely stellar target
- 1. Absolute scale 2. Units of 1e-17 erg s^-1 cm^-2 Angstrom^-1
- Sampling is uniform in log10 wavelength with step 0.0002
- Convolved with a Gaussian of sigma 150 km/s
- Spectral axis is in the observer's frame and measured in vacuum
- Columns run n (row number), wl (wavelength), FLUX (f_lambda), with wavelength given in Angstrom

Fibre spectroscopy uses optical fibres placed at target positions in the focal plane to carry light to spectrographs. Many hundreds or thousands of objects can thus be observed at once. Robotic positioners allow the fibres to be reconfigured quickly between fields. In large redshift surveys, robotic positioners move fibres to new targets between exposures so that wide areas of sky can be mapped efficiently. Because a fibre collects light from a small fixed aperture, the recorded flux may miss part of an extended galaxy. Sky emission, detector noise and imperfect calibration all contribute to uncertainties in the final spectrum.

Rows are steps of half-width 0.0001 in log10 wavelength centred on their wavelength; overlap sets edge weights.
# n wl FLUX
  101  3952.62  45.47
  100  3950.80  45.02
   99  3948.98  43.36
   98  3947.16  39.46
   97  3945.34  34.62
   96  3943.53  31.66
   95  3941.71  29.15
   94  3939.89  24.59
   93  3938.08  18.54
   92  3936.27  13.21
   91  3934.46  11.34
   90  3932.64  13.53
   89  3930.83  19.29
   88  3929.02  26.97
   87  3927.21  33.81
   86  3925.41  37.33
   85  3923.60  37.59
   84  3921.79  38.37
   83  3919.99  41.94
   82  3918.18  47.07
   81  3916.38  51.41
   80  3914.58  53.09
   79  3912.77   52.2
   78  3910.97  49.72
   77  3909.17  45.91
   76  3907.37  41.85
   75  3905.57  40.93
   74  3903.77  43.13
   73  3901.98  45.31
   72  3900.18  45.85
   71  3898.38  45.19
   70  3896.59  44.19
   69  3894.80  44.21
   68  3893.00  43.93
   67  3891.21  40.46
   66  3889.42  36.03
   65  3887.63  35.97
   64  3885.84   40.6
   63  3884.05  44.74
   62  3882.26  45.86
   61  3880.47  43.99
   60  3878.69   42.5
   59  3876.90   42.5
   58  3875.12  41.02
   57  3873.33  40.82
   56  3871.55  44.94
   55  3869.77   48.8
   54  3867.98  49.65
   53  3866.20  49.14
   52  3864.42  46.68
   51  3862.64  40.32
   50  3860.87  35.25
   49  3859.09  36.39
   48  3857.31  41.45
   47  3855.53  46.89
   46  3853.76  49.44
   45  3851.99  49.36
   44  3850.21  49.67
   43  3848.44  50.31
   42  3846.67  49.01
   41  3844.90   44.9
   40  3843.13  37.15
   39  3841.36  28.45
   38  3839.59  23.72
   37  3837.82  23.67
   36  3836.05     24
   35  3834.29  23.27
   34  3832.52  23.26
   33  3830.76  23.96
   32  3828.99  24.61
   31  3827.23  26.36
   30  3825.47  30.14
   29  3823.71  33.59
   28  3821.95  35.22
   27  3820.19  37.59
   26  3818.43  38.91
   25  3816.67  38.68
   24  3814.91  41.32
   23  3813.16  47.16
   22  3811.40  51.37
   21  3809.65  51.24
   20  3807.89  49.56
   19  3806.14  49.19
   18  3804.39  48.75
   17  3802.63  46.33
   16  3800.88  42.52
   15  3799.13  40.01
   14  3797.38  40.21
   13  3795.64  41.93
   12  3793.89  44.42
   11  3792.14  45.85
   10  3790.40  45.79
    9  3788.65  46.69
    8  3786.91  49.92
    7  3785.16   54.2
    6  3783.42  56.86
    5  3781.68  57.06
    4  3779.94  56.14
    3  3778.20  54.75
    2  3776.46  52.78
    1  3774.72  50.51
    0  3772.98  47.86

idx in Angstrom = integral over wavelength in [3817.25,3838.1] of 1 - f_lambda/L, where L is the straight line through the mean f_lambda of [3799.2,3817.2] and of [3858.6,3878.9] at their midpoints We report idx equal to 7.6 Angstrom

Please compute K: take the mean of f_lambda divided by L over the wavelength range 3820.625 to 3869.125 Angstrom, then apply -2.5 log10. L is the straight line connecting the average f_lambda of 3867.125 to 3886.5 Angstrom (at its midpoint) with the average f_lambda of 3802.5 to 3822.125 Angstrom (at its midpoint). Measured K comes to 0.200 mag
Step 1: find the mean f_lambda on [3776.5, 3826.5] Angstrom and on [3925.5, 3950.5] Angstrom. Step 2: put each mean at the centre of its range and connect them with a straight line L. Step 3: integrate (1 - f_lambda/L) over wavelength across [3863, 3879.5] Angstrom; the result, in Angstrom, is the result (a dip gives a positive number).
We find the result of -4.1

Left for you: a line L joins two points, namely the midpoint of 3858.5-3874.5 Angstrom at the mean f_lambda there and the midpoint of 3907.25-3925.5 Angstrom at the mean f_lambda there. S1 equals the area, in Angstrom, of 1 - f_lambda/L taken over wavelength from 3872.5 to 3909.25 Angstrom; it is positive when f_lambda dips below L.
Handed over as 1.7 Angstrom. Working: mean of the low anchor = 43.6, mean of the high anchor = 45.6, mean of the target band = 42.5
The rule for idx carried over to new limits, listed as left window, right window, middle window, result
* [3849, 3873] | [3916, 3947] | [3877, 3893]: -0.6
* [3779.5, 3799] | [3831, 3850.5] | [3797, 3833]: 1.9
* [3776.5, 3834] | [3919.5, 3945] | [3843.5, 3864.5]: -4.6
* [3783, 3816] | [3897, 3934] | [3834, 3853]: 3.0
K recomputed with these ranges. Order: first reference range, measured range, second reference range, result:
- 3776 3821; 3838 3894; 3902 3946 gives -0.05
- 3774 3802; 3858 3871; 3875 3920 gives 0.05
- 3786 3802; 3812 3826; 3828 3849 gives -0.04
